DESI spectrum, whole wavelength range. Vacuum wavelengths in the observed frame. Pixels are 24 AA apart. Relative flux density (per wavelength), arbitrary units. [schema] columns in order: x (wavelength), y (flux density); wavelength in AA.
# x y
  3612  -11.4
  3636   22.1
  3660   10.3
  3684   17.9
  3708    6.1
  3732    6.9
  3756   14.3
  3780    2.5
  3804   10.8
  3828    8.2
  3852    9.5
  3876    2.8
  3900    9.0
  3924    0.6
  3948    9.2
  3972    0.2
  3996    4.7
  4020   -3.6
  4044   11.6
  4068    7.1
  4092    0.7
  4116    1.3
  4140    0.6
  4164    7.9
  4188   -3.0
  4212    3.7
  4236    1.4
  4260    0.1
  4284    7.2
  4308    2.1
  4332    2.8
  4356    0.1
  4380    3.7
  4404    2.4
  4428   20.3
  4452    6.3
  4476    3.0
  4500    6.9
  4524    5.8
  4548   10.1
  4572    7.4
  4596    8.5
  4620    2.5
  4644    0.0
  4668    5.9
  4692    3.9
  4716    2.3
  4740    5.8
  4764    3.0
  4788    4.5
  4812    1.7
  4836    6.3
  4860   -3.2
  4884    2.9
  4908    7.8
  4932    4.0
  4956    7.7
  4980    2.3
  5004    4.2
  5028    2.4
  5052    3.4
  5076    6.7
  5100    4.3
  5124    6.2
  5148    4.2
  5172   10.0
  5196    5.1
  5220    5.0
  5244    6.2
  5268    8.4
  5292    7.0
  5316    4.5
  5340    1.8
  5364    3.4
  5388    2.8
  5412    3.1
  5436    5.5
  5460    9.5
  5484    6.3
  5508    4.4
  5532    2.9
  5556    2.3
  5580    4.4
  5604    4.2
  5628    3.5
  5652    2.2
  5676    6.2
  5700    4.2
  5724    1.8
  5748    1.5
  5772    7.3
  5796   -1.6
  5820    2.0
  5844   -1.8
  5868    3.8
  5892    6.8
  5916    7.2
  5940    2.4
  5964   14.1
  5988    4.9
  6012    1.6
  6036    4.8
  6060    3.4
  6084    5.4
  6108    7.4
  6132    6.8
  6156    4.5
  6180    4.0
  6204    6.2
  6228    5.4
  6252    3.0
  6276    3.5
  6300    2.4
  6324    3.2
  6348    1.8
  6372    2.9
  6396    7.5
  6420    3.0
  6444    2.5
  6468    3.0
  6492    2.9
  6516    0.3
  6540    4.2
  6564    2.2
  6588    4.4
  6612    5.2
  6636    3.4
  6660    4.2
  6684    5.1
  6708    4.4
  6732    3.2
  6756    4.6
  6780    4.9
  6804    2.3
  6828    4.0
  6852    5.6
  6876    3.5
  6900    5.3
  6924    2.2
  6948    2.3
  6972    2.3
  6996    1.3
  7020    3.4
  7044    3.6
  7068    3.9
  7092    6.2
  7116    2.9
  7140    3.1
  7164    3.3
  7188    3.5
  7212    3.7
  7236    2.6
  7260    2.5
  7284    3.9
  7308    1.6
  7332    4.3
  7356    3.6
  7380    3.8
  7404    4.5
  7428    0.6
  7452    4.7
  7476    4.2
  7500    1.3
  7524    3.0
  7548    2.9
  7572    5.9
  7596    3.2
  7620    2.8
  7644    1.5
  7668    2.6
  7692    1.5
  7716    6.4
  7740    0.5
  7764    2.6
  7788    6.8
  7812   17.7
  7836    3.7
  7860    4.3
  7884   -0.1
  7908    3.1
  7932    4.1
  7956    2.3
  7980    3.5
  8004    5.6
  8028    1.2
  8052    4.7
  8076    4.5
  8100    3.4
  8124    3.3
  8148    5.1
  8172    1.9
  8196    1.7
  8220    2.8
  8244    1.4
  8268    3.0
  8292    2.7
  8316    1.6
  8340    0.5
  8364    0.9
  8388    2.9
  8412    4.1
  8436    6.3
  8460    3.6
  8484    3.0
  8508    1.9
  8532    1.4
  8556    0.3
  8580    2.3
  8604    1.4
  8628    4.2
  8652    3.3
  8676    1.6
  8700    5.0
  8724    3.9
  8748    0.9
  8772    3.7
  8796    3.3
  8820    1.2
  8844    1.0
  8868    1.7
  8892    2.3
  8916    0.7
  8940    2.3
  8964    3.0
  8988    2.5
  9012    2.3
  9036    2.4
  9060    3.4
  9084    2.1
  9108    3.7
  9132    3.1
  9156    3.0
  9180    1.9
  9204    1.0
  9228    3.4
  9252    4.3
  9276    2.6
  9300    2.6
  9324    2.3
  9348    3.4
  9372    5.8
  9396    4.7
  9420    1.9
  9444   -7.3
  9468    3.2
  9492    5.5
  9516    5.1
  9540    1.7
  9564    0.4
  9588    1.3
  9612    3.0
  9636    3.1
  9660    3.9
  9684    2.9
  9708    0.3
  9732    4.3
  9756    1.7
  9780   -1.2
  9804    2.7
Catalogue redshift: 0.19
